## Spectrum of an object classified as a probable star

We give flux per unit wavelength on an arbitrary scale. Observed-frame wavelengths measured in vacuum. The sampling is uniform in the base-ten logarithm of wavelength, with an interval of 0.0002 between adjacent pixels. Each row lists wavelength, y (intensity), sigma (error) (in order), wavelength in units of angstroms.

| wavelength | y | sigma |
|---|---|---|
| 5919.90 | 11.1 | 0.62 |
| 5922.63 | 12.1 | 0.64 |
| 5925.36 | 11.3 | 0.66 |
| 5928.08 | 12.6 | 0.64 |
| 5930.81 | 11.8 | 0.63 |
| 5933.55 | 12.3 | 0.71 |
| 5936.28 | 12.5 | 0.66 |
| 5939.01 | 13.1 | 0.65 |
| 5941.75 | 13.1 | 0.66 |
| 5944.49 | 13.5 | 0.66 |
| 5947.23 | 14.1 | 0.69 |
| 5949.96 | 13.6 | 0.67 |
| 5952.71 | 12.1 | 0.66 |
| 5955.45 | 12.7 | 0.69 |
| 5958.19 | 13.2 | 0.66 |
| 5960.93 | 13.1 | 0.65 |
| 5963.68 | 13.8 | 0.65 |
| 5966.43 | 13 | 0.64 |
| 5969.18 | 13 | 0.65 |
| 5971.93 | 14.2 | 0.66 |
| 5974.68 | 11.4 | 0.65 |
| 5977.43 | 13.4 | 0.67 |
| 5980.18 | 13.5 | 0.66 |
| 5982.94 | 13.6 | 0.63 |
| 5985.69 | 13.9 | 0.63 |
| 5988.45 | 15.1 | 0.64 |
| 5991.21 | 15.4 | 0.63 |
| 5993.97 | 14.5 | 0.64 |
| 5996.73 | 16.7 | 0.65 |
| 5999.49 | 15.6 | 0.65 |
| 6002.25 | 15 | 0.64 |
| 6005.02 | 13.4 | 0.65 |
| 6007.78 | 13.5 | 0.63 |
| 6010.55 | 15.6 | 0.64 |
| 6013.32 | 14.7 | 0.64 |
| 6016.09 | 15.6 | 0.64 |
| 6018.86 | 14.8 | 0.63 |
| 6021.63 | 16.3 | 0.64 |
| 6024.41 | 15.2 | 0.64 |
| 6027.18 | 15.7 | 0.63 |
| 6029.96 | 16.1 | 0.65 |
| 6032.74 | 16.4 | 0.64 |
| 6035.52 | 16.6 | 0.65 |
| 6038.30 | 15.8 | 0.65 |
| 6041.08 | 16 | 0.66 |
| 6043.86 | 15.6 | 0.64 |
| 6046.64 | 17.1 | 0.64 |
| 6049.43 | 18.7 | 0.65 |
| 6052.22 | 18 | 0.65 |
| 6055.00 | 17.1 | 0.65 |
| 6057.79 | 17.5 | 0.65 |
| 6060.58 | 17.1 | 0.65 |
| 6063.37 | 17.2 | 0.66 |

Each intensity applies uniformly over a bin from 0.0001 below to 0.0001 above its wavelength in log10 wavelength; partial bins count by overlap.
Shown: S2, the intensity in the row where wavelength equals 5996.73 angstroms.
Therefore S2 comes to 16.7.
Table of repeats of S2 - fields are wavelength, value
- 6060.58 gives 17.1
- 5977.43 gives 13.4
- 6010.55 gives 15.6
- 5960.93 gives 13.1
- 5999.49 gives 15.6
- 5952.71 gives 12.1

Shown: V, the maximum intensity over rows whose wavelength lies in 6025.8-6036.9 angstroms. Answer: 16.6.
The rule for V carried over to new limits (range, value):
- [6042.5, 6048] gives 17.1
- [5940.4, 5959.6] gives 14.1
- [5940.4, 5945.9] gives 13.5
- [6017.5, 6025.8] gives 16.3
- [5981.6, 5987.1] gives 13.9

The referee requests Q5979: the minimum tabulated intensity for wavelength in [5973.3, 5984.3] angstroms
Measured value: 11.4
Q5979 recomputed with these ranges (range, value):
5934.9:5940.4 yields 12.5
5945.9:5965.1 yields 12.1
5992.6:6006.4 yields 13.4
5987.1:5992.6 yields 15.1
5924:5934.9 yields 11.3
